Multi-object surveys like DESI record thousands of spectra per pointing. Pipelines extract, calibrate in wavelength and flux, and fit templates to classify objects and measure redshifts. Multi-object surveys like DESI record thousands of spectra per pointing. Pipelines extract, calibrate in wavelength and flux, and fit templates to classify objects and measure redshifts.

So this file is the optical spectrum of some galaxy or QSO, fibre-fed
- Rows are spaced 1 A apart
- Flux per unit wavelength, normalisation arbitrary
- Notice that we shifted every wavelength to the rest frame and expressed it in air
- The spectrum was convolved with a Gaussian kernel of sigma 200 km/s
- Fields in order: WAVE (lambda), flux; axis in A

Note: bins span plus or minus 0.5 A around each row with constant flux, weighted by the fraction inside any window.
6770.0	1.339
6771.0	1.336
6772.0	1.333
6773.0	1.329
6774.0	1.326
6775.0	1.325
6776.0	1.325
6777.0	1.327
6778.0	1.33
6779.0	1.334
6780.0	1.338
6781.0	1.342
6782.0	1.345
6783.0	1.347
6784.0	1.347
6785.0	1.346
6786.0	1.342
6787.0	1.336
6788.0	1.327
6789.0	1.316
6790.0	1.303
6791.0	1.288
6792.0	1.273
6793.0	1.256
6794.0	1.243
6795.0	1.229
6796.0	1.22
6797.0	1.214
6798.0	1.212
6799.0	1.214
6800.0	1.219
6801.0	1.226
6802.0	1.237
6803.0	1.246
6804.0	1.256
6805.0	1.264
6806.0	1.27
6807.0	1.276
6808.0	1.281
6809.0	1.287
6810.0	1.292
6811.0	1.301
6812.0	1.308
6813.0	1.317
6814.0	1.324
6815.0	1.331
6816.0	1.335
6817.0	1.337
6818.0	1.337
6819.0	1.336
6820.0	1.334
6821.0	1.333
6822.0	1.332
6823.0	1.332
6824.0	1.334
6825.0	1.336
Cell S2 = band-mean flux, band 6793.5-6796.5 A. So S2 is 1.23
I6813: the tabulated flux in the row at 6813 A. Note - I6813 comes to 1.317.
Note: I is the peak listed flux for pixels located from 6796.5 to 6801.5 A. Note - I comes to 1.226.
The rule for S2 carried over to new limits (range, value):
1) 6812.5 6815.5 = 1.32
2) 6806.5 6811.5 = 1.29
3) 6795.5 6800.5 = 1.22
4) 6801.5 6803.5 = 1.24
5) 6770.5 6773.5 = 1.33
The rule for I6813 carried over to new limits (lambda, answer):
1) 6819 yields 1.336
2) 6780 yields 1.338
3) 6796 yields 1.22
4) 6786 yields 1.342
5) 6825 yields 1.336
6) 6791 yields 1.288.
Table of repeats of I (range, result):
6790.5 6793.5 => 1.288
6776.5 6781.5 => 1.342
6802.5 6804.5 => 1.256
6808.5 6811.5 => 1.301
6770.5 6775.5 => 1.336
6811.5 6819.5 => 1.337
